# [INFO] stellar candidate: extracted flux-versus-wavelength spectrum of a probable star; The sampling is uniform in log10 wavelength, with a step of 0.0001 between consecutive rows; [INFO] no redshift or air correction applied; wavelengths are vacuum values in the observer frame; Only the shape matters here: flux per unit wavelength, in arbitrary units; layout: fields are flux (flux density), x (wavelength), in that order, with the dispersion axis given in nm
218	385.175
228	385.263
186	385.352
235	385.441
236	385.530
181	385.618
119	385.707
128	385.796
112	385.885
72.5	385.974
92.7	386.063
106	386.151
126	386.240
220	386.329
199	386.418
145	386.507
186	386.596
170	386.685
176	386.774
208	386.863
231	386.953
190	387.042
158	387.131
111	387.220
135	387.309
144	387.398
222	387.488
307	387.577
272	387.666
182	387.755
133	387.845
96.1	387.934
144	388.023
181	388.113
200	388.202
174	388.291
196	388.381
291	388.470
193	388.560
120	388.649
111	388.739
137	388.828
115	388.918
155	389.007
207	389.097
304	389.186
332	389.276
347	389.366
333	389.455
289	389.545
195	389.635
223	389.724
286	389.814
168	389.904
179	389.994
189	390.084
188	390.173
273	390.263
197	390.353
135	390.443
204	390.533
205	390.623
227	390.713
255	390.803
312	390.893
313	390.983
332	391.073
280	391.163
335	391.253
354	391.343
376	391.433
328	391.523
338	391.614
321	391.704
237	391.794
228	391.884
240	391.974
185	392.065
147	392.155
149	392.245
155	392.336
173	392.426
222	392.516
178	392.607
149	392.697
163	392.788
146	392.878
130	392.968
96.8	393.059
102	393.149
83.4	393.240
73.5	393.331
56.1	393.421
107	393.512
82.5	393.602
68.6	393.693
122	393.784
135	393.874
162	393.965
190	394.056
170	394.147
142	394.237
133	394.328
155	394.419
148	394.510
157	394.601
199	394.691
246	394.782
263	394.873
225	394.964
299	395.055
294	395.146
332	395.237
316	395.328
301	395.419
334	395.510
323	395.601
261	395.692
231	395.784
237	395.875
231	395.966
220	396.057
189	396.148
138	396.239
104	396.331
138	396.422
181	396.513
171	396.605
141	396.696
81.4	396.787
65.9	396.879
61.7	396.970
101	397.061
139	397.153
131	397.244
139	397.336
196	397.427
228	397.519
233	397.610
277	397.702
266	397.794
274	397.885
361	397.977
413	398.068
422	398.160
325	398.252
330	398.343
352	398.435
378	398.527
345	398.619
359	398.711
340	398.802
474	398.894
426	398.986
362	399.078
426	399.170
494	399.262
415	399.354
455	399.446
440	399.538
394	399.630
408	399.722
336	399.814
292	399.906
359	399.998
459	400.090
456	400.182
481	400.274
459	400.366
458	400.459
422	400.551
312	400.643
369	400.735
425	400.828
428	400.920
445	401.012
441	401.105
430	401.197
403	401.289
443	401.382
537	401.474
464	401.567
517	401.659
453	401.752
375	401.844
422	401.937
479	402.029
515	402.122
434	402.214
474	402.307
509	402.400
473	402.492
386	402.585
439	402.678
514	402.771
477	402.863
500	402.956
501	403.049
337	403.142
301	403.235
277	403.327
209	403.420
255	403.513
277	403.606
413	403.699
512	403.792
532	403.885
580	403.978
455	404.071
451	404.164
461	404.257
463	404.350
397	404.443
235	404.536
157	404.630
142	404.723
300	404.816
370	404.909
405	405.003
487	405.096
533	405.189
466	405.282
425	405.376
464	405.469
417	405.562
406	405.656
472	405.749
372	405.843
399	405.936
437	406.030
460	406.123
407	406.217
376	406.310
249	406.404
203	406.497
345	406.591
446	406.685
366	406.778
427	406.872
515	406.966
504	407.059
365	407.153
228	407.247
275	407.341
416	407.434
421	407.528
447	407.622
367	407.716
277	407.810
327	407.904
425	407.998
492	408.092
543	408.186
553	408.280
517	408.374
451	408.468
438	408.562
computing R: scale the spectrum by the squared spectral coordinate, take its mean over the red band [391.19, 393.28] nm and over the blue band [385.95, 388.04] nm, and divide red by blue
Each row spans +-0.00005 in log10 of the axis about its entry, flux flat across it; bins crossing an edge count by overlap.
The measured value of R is 1.28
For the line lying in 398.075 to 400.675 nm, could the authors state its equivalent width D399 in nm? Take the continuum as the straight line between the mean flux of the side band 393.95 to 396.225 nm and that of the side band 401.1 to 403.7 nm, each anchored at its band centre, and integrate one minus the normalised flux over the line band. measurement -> -0.44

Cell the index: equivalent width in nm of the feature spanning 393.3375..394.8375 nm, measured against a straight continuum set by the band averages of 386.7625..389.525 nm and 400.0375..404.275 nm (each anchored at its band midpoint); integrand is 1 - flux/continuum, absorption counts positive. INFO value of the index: 0.79 nm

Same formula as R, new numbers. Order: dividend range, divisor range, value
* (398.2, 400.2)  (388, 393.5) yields 1.93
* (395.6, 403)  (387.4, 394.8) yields 1.82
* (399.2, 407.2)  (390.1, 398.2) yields 2.09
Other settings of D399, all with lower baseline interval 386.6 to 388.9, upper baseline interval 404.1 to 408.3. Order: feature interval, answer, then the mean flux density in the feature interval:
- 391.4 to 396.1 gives 0.93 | 199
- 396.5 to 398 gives 0.59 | 176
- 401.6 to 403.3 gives -0.49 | 449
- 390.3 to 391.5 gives -0.31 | 272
